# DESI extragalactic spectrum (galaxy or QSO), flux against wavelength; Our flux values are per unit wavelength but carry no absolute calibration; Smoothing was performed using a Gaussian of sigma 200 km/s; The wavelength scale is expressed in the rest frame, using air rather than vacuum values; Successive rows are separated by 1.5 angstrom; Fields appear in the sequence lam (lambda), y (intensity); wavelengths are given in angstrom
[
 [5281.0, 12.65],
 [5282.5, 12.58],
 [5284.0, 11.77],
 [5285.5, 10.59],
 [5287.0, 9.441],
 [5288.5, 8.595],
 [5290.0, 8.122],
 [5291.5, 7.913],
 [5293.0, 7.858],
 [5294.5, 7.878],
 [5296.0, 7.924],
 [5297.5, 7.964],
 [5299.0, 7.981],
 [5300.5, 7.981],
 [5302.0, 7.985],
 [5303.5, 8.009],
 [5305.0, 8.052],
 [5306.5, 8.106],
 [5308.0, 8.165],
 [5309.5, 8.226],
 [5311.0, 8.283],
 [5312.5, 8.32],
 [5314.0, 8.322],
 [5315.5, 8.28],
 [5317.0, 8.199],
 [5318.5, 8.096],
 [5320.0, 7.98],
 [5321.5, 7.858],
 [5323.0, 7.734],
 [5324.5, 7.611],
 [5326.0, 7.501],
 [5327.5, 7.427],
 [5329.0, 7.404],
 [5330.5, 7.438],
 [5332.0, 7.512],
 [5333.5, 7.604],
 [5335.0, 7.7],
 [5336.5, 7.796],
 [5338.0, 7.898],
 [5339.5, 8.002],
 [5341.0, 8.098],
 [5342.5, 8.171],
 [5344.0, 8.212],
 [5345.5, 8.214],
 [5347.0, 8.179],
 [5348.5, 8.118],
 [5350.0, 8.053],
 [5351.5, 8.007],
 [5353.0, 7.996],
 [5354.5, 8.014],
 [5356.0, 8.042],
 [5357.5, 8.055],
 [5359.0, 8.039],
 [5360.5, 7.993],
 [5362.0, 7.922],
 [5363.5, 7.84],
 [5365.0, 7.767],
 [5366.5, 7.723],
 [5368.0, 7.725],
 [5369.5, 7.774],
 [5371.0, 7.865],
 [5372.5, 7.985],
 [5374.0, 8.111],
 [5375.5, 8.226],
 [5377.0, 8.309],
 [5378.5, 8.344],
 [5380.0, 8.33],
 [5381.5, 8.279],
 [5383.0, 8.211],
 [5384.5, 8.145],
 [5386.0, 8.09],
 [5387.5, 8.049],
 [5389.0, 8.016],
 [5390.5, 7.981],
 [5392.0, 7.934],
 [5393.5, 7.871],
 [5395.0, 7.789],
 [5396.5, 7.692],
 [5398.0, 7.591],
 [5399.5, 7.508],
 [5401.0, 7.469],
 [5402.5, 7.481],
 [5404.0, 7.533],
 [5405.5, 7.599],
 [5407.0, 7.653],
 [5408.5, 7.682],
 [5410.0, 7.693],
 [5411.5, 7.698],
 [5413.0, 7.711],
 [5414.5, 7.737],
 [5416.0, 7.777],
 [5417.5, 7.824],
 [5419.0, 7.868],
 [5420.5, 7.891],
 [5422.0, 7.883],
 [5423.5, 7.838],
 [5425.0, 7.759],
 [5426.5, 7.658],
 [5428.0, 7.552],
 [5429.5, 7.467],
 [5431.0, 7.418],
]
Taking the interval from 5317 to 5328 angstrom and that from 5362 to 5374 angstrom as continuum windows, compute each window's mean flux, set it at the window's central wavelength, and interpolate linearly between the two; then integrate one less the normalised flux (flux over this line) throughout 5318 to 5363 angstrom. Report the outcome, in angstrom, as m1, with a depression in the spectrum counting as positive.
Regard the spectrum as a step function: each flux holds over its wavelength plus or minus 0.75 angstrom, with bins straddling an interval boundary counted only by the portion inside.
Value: -0.5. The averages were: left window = 7.78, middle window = 7.89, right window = 7.84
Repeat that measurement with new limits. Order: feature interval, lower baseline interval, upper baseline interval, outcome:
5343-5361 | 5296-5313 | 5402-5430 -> -0.35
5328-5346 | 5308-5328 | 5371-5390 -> 0.50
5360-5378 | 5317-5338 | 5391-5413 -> -0.62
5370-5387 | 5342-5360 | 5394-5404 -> -0.79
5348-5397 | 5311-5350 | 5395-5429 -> -1.33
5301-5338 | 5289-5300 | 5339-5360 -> 0.54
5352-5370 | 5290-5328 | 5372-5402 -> 0.18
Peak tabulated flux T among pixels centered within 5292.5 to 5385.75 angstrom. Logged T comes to 8.344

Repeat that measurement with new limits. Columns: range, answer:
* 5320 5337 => 7.98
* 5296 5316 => 8.322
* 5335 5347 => 8.214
